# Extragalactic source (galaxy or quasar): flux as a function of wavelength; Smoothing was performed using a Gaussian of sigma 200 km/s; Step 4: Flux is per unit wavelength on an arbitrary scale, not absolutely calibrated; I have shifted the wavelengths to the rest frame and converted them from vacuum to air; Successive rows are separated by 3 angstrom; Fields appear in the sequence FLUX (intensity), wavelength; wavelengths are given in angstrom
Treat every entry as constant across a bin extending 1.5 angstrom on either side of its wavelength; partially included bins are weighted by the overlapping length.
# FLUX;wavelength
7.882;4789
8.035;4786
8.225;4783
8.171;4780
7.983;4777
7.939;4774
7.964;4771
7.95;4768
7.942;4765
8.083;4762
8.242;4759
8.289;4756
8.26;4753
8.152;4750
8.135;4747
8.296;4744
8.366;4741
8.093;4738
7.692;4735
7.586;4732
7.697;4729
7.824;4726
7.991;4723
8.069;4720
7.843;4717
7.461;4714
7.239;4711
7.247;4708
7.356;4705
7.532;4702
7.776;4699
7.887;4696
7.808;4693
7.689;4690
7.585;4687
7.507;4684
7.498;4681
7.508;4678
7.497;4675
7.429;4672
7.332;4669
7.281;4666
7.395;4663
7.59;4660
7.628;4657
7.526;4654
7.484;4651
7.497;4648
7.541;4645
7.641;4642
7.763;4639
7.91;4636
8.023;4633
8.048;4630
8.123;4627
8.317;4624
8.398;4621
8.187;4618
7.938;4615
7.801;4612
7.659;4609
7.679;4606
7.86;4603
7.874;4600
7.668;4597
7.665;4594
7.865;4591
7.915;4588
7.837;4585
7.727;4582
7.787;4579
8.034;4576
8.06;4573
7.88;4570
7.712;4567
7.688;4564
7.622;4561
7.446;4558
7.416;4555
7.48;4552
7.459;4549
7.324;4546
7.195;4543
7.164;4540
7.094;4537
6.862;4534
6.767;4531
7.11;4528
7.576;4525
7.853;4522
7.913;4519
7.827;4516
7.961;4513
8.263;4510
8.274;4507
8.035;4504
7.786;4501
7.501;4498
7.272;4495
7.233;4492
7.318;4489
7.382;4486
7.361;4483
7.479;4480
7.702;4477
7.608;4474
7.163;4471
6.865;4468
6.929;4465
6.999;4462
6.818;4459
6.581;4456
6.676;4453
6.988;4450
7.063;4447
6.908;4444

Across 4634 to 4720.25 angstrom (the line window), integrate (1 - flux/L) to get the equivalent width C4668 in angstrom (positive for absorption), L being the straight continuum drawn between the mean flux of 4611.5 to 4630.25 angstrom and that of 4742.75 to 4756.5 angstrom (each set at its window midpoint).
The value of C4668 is 6.42 angstrom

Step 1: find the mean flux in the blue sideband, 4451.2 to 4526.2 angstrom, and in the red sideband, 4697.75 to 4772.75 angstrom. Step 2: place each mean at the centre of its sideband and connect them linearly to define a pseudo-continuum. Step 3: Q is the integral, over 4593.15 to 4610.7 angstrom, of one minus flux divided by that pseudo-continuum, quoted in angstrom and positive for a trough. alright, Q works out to -0.2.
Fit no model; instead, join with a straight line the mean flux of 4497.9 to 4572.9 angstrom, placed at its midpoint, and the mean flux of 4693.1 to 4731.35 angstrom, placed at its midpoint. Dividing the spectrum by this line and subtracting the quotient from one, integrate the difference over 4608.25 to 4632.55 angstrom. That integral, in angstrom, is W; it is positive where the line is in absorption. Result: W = -1.4 angstrom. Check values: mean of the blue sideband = 7.58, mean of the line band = 8.07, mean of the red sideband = 7.66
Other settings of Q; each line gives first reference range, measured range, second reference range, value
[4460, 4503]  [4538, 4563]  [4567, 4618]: 0.84 angstrom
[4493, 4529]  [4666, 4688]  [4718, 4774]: 1.37 angstrom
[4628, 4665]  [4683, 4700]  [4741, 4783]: 0.29 angstrom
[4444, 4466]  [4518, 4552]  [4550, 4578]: 0.80 angstrom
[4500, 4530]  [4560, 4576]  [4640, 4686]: -0.21 angstrom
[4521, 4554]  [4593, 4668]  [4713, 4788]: -1.91 angstrom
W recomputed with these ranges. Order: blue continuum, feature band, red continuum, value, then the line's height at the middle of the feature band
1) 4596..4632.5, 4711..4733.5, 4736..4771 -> 1.0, 8.11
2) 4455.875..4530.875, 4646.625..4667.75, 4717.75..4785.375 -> 0.9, 7.83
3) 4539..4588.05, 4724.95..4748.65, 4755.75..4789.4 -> 0.1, 7.98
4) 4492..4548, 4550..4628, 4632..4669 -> -2.7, 7.56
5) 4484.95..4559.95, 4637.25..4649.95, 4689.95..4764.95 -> 0.2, 7.72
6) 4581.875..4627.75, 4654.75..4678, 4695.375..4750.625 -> 1.2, 7.85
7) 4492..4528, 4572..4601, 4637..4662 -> -0.6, 7.68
